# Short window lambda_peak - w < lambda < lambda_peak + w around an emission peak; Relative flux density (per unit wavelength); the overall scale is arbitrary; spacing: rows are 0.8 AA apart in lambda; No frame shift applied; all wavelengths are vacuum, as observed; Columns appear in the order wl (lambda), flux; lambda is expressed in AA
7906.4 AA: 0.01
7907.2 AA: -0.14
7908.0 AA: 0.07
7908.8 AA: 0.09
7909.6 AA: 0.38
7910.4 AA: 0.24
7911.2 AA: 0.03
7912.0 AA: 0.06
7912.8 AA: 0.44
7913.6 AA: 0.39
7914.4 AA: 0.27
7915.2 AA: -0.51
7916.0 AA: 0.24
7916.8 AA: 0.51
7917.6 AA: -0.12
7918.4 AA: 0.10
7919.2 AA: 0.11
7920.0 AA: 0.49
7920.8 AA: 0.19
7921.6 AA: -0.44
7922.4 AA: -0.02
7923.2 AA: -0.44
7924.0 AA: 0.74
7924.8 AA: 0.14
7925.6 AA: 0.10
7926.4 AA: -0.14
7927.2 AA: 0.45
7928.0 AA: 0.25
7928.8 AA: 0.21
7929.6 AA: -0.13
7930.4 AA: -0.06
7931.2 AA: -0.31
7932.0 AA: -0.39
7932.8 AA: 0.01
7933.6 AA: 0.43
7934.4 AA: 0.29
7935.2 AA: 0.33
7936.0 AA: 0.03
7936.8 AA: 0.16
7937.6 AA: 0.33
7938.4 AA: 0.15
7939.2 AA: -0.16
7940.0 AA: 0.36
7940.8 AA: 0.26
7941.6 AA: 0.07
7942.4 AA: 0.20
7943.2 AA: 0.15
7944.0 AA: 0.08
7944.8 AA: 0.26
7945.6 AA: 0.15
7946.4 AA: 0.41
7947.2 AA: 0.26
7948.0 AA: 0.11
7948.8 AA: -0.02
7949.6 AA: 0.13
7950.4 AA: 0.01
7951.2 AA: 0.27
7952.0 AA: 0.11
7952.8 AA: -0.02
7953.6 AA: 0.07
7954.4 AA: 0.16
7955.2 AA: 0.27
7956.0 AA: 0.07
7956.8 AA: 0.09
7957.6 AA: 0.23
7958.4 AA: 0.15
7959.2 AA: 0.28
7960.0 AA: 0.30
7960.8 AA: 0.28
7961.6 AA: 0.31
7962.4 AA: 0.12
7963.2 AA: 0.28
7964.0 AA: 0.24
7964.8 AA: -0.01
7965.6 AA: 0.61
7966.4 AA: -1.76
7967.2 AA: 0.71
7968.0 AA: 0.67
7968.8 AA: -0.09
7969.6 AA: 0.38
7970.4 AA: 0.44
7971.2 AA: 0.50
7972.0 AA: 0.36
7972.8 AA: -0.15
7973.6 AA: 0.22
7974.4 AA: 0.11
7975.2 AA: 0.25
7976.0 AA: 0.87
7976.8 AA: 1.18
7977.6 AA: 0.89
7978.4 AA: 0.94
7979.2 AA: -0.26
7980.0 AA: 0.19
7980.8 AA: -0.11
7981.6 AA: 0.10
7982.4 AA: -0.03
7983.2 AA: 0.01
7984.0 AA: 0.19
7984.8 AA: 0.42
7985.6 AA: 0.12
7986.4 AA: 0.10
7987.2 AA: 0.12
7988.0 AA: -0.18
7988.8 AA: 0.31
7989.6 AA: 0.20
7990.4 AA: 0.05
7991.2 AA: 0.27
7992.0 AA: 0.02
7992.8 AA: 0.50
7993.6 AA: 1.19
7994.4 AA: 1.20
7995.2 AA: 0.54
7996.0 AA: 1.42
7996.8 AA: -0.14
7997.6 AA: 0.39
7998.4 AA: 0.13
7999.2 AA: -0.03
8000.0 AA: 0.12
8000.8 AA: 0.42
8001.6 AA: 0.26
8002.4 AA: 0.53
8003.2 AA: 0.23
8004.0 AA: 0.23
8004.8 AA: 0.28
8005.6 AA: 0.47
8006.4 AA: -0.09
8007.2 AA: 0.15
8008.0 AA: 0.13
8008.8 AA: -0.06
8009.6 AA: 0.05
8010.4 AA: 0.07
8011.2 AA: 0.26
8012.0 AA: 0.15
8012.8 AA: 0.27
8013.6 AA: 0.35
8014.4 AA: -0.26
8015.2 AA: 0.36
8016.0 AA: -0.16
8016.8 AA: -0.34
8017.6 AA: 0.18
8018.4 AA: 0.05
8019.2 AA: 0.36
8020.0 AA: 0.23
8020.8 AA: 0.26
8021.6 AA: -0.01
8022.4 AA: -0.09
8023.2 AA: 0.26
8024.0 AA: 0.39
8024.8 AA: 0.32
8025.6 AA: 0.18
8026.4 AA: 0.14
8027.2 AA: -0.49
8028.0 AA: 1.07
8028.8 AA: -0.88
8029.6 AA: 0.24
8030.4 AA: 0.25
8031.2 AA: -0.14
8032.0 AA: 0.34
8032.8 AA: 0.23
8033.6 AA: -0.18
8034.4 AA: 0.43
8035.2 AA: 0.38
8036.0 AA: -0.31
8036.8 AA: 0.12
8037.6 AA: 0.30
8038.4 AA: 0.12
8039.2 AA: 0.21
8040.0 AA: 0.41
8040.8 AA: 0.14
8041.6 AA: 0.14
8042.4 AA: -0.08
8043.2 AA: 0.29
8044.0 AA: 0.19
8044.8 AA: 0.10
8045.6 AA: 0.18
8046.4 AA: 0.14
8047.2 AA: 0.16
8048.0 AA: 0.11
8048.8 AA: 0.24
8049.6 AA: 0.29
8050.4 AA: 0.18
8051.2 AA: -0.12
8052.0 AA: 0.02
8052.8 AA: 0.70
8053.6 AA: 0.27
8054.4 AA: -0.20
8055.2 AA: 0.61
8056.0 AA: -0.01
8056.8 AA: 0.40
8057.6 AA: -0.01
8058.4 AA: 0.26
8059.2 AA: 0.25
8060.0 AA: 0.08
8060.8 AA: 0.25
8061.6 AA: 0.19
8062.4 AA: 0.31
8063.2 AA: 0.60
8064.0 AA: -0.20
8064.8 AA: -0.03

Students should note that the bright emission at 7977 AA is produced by [S II]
